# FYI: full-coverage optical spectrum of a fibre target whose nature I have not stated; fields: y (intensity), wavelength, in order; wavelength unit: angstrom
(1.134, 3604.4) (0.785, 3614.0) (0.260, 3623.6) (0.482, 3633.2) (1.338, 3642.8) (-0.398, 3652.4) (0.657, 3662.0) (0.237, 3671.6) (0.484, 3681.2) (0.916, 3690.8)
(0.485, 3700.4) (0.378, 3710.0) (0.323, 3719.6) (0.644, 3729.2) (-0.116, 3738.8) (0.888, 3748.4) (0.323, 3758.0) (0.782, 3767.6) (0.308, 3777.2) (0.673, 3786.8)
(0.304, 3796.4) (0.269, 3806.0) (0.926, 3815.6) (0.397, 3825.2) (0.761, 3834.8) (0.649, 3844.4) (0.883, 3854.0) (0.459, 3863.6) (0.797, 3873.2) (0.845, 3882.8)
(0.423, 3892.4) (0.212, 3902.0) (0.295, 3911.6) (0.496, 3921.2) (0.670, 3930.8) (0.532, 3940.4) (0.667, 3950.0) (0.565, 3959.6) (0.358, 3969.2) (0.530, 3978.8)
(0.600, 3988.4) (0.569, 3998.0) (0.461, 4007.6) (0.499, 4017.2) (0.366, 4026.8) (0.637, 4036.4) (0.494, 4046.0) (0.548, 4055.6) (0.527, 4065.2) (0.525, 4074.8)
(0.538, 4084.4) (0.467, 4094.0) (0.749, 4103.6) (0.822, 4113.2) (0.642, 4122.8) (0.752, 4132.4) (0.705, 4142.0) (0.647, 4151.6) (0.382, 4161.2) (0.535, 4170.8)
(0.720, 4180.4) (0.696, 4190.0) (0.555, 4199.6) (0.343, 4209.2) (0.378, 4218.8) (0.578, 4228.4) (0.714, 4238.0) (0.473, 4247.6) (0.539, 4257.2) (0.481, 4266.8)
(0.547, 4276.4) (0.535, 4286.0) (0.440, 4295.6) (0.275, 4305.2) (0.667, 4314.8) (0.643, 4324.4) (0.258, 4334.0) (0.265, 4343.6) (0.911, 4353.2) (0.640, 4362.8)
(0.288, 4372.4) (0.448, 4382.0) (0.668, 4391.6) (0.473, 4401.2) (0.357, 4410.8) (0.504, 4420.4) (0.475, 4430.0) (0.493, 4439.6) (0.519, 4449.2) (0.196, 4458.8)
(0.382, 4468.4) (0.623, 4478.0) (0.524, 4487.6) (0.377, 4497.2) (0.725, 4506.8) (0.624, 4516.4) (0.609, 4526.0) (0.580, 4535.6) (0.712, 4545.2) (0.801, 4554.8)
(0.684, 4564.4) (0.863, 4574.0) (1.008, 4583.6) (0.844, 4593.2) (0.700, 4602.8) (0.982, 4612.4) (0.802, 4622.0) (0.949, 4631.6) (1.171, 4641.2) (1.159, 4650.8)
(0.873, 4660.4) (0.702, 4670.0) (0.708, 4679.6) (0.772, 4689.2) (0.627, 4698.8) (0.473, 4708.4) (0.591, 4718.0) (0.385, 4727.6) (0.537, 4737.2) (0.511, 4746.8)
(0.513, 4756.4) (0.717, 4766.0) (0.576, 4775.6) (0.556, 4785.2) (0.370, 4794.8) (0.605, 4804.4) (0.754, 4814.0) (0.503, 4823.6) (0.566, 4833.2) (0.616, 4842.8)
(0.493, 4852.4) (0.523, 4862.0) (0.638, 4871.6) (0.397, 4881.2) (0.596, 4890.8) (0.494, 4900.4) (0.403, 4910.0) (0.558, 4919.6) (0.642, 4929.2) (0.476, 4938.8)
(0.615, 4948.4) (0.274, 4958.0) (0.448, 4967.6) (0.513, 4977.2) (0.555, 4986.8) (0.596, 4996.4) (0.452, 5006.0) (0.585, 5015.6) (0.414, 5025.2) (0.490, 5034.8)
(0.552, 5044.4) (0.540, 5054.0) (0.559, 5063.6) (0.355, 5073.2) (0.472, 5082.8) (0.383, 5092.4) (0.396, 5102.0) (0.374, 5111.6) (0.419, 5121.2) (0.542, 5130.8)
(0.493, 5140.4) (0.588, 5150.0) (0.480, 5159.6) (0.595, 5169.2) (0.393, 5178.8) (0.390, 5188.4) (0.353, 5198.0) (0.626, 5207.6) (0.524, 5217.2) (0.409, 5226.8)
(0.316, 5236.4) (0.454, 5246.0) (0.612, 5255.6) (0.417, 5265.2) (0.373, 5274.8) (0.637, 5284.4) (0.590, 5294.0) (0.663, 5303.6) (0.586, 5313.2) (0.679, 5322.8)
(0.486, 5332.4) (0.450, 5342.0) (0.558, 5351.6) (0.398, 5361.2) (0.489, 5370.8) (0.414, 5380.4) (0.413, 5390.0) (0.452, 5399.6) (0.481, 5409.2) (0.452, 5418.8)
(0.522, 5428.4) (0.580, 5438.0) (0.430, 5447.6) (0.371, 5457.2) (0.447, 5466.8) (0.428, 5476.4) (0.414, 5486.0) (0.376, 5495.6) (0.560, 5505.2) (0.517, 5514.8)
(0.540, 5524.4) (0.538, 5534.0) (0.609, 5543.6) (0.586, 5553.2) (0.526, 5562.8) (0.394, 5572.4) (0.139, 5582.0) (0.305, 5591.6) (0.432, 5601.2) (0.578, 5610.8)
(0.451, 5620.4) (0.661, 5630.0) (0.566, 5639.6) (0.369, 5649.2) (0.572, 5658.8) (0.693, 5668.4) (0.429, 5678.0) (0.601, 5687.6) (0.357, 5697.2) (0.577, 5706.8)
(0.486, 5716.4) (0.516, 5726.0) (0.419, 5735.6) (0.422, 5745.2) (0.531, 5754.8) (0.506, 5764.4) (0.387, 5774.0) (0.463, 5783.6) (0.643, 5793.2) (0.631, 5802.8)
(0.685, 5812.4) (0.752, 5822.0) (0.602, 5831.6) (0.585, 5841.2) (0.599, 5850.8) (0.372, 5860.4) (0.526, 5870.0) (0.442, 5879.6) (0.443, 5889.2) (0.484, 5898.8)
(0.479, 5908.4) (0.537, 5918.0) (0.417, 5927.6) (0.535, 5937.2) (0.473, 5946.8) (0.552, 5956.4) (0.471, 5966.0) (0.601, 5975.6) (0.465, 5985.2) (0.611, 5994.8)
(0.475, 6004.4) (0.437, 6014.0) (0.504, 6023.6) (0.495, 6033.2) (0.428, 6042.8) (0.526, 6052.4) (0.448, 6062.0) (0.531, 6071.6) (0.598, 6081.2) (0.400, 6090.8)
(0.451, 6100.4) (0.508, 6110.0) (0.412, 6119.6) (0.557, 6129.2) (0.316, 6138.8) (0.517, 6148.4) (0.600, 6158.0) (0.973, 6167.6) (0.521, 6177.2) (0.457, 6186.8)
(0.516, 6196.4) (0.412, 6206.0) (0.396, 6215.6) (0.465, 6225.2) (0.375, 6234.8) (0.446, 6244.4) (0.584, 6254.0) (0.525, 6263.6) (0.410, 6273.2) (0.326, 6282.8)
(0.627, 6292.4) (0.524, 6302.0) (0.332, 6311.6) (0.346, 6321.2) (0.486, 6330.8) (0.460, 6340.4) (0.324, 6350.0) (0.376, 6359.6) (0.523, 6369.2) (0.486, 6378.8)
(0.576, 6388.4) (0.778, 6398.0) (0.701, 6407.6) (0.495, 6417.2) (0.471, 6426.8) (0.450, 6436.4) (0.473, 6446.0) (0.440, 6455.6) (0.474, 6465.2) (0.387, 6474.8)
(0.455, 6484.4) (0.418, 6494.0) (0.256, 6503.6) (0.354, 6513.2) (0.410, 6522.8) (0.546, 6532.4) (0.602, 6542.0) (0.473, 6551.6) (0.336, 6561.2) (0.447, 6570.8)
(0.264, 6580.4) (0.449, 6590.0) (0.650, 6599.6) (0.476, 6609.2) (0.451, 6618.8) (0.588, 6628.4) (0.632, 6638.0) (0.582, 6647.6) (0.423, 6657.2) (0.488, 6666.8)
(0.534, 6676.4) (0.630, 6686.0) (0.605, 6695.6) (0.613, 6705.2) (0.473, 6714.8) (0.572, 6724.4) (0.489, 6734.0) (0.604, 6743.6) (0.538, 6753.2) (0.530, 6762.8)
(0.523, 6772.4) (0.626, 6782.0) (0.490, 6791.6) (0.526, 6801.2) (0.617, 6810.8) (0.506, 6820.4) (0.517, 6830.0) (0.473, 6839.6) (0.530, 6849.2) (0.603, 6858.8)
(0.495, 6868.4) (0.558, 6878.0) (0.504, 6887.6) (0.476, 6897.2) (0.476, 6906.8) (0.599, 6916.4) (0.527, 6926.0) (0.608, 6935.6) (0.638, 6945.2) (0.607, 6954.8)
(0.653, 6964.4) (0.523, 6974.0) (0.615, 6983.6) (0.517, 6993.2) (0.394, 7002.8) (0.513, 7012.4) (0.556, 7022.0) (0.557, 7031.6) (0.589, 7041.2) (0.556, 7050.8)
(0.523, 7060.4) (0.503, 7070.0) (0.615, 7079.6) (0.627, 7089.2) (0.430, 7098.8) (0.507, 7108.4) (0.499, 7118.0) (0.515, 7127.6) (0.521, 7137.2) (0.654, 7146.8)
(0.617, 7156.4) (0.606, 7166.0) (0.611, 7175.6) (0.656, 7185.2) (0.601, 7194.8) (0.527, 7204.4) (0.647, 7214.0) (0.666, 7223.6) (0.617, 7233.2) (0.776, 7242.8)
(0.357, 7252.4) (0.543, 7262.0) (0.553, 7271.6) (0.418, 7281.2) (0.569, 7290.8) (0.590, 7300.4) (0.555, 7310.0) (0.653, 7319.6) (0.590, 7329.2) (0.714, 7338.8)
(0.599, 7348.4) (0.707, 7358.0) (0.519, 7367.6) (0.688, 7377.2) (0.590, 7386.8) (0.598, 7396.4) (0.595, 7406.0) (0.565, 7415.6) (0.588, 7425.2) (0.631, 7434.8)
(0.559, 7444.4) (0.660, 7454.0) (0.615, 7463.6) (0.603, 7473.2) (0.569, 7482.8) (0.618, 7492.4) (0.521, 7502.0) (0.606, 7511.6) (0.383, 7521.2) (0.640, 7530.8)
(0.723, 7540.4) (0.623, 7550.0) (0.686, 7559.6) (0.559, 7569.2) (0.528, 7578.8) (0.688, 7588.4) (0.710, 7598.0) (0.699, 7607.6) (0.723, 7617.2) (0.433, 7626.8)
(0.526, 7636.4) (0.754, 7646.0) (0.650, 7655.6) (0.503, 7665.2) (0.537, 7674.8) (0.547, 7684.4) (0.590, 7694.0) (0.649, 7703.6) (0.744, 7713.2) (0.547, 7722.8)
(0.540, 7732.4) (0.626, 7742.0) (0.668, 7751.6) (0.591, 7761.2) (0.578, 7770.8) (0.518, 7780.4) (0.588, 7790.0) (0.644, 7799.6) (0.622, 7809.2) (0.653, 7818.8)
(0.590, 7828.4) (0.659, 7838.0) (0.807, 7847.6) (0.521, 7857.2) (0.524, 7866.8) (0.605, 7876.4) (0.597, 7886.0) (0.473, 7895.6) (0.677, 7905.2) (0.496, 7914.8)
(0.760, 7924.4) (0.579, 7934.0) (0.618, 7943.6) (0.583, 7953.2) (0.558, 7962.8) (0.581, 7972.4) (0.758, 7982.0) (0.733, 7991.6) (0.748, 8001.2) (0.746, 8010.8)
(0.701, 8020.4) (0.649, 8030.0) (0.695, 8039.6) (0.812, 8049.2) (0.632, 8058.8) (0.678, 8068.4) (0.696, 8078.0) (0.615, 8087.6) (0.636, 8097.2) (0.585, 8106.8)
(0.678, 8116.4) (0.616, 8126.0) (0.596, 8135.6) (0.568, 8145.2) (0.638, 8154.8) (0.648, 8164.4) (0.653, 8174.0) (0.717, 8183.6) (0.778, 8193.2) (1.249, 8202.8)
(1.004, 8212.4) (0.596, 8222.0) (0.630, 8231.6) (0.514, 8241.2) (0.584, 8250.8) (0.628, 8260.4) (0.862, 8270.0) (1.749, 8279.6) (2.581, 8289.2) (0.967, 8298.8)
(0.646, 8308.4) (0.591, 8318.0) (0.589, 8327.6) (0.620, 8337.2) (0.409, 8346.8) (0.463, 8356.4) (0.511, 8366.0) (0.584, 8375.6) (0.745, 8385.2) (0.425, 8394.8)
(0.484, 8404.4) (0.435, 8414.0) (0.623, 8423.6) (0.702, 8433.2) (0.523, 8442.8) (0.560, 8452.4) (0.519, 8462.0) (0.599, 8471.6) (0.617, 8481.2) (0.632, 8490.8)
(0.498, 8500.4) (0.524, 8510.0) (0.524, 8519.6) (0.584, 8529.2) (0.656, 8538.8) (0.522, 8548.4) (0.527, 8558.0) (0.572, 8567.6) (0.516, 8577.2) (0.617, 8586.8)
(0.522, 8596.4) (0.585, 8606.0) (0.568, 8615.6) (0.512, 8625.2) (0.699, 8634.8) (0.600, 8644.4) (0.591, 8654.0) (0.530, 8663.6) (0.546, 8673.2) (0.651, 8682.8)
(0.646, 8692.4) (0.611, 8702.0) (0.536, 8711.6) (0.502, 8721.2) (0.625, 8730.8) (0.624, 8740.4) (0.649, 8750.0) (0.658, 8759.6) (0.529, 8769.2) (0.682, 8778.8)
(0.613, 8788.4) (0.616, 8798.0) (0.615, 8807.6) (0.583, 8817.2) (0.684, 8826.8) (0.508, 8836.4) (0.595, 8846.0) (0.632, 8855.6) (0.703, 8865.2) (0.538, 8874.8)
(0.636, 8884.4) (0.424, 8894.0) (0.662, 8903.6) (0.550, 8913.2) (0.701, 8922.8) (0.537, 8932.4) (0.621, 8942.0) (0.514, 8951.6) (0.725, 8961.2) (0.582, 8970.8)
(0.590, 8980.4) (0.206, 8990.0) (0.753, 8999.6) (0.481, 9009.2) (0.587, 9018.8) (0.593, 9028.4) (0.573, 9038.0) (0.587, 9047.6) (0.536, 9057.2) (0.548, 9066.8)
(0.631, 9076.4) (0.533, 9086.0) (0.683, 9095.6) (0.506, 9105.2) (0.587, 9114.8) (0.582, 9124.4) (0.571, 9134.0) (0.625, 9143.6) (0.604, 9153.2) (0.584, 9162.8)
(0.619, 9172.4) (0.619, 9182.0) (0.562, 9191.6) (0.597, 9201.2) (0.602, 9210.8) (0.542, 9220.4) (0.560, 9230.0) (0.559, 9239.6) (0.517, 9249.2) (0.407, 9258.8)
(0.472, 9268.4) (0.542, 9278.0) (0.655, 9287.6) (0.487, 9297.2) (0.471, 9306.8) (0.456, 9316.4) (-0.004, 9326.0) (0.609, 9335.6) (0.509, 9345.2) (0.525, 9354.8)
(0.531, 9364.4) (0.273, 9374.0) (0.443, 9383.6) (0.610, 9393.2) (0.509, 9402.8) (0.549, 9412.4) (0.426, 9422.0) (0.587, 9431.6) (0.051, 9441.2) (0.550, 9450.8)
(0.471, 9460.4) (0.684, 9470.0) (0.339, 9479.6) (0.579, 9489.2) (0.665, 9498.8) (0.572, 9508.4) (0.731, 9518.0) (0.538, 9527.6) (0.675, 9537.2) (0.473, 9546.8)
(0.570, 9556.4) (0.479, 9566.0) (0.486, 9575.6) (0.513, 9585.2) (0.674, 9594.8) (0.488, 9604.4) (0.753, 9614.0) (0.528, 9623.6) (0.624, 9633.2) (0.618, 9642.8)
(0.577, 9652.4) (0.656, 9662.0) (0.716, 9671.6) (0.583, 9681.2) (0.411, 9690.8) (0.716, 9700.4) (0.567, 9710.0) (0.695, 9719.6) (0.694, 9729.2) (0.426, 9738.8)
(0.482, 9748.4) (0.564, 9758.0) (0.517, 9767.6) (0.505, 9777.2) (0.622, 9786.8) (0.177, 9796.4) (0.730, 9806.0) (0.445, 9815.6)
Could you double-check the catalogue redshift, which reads 0.654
